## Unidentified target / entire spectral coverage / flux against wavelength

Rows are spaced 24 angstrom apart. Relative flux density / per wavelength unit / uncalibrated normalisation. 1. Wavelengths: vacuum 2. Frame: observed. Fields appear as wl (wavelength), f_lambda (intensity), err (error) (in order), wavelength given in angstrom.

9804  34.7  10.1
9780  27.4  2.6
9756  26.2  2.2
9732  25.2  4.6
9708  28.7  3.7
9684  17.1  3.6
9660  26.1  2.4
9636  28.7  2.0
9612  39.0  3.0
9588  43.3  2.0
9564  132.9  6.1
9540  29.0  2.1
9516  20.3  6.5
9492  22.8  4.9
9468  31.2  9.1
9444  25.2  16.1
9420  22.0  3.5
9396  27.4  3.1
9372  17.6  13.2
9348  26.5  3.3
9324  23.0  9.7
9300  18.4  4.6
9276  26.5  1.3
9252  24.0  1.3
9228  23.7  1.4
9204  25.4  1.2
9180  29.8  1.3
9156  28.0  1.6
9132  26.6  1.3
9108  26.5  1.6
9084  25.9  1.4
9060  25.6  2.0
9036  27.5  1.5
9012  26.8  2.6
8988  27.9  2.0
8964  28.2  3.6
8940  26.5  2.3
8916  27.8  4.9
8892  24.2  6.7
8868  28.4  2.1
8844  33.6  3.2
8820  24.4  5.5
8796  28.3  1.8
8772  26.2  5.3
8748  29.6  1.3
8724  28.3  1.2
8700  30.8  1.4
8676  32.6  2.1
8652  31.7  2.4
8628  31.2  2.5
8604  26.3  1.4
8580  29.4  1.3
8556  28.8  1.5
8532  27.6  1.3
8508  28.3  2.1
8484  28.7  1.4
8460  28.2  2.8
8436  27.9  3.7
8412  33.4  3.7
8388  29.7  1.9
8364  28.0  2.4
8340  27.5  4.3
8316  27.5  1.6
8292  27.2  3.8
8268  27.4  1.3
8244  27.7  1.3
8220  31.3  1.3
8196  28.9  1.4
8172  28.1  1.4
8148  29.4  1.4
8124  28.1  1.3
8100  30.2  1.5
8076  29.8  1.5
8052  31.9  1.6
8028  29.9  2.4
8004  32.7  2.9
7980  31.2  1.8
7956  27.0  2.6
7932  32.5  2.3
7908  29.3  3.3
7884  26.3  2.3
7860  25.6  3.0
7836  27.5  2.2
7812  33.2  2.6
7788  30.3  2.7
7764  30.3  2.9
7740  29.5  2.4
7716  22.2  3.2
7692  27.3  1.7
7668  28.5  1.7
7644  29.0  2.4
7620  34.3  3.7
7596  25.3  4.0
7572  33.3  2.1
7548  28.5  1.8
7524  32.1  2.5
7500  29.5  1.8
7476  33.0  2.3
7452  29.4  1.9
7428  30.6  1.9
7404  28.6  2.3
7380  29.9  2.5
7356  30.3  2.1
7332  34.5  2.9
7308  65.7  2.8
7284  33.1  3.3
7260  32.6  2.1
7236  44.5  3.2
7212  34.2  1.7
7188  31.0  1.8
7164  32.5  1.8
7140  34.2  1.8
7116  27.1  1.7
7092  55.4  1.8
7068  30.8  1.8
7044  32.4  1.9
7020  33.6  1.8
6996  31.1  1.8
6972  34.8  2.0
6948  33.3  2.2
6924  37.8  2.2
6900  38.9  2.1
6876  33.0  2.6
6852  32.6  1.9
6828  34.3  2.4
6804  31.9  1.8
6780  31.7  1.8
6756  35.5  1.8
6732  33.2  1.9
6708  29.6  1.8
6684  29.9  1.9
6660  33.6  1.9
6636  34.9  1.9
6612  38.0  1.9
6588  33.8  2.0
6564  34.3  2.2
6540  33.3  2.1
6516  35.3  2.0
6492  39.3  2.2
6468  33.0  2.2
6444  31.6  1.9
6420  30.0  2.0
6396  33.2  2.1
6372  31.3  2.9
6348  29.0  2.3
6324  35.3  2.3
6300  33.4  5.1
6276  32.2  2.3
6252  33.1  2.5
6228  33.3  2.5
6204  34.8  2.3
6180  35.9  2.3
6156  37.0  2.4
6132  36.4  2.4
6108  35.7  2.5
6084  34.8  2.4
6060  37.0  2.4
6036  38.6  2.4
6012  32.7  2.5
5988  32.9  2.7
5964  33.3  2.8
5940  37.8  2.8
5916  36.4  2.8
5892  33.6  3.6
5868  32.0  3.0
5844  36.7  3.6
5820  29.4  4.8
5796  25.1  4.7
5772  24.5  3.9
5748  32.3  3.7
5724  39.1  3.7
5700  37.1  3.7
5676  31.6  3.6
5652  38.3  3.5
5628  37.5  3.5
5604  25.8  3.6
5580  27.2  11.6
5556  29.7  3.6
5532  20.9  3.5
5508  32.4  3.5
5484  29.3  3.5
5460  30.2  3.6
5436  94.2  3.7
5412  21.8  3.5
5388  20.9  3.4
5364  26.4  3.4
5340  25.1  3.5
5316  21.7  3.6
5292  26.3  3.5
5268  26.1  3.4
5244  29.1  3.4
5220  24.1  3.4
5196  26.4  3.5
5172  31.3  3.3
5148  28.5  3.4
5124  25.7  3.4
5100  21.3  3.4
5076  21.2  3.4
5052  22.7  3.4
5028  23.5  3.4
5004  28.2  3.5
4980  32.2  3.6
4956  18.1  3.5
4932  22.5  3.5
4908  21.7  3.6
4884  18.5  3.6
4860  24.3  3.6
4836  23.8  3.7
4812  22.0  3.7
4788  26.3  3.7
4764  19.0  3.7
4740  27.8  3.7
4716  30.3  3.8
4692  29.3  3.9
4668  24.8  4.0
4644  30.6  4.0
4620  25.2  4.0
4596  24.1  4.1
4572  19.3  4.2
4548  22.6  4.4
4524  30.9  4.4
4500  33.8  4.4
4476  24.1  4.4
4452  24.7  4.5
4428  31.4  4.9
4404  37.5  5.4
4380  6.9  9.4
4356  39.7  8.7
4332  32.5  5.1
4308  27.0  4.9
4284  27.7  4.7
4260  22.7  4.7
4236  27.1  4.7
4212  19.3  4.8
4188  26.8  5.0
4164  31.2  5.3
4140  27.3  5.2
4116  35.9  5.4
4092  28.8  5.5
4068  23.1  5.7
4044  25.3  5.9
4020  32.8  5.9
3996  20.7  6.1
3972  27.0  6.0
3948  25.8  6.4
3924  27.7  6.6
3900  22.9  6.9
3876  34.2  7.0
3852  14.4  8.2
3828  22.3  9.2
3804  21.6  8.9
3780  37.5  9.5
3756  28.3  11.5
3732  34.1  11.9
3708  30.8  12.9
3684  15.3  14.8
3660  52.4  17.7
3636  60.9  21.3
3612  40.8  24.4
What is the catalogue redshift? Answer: 0.46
